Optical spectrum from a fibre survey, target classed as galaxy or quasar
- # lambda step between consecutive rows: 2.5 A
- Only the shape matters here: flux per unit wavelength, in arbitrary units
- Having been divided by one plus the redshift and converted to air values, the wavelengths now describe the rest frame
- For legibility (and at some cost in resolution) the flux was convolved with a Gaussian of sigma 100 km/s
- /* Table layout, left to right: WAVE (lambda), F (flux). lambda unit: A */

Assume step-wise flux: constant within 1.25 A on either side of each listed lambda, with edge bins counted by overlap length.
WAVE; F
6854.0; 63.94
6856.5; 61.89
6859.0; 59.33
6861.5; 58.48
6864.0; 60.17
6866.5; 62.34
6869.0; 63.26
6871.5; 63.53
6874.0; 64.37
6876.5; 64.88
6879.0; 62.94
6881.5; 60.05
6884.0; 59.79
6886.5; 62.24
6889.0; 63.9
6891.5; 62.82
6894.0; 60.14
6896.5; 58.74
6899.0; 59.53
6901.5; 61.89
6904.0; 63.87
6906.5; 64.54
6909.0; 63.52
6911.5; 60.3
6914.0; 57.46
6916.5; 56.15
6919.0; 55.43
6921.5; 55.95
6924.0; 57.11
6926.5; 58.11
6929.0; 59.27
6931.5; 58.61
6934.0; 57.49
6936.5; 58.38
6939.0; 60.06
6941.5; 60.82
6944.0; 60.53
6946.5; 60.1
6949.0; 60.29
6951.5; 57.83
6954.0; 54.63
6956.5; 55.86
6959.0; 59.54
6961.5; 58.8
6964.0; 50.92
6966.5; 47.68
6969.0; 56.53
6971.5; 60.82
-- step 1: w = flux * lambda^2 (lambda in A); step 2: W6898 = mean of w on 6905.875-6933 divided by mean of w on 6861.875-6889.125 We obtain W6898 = 0.95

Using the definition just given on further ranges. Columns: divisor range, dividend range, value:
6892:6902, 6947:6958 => 0.97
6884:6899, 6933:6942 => 0.98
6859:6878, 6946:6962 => 0.96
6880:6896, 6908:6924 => 0.95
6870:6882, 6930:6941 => 0.94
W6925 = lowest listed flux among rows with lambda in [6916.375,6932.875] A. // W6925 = 55.43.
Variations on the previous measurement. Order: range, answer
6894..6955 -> 54.63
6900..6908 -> 61.89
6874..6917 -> 56.15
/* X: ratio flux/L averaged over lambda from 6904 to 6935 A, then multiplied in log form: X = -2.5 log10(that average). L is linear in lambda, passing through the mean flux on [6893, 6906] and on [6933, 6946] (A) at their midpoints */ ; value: 0.03 mag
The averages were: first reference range 61.1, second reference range 59.5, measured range 58.9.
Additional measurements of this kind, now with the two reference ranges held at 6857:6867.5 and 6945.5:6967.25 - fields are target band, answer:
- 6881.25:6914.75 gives -0.05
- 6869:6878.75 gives -0.08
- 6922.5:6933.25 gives -0.01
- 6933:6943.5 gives -0.04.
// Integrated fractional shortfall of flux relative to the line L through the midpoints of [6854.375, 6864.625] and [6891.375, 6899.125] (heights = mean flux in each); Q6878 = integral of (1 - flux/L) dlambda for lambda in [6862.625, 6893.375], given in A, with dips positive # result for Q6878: -1.2 A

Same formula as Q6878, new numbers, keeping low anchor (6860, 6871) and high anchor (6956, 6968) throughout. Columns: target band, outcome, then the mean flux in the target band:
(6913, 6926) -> 0.2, 56.5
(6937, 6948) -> -0.9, 60.2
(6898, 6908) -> -0.7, 62.6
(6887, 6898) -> -0.4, 61.4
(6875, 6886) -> -0.3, 62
